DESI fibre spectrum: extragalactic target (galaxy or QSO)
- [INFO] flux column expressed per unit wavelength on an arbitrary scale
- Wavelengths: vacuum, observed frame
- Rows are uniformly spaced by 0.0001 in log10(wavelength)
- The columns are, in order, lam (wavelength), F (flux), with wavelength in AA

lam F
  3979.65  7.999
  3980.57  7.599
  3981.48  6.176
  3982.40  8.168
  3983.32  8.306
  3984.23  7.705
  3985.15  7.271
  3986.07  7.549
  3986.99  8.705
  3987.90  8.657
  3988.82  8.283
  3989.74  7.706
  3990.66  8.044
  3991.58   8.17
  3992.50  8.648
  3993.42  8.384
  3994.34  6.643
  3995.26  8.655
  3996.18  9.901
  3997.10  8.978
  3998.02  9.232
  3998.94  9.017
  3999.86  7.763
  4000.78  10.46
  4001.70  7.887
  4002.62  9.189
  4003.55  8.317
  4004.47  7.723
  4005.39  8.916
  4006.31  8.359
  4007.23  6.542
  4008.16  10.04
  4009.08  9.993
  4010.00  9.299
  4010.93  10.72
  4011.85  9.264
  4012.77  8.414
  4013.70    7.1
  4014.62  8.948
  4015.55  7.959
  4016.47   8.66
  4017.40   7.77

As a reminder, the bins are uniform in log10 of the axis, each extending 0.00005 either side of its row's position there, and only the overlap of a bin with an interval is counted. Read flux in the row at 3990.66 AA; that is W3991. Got 8.044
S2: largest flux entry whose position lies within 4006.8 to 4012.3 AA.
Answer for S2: 10.72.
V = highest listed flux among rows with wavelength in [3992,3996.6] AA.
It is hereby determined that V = 9.901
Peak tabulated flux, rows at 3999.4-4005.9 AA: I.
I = 10.46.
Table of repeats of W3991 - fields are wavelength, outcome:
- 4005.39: 8.916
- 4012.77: 8.414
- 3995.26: 8.655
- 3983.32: 8.306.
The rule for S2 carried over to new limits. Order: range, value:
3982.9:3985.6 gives 8.306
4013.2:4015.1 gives 8.948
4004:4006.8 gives 8.916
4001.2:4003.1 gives 9.189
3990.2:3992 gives 8.17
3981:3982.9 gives 8.168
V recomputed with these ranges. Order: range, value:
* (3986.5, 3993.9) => 8.705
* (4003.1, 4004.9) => 8.317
